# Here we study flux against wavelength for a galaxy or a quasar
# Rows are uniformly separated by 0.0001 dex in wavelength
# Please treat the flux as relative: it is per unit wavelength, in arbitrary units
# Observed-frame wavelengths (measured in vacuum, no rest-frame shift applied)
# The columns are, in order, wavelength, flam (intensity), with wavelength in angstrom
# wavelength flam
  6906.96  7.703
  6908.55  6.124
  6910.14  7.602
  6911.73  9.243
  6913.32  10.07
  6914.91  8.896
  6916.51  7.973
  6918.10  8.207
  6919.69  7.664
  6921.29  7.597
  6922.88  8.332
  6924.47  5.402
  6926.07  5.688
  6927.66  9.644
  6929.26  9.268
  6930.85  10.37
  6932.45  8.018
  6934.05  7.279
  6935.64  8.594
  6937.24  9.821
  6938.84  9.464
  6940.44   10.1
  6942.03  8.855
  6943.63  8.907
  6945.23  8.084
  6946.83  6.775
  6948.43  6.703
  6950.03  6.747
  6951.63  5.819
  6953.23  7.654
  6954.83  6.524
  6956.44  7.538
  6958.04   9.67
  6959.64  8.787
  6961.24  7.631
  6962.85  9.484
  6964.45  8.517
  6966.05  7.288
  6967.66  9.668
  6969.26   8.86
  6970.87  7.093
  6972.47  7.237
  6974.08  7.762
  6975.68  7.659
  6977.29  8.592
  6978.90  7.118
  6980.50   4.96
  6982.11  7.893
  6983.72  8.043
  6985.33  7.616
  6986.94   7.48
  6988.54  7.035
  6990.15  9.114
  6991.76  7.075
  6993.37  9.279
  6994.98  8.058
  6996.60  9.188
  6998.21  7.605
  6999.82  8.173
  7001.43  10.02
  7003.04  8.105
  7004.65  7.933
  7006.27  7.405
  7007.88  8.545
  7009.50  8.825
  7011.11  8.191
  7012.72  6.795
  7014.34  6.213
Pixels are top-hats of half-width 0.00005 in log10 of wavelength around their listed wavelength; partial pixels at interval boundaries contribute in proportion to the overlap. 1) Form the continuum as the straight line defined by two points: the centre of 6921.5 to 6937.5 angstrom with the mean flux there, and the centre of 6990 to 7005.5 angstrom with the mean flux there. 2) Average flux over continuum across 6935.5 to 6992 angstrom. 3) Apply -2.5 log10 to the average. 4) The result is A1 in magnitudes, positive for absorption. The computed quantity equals 0.05 mag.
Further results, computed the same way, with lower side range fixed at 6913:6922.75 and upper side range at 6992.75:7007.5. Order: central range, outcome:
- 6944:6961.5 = 0.120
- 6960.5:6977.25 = 0.030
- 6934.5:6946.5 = -0.080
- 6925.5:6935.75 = -0.017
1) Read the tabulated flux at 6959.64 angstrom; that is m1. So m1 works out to 8.787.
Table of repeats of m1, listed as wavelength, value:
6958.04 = 9.67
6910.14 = 7.602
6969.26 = 8.86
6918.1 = 8.207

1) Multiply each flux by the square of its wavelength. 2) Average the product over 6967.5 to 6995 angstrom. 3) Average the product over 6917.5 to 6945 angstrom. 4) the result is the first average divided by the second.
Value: 0.9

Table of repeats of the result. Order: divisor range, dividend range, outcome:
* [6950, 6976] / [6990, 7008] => 1.06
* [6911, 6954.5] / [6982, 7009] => 1.02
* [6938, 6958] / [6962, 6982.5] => 1.01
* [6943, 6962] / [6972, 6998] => 1.04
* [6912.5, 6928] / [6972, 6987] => 0.96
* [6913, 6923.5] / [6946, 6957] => 0.83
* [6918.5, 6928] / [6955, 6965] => 1.17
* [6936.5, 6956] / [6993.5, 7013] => 1.06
